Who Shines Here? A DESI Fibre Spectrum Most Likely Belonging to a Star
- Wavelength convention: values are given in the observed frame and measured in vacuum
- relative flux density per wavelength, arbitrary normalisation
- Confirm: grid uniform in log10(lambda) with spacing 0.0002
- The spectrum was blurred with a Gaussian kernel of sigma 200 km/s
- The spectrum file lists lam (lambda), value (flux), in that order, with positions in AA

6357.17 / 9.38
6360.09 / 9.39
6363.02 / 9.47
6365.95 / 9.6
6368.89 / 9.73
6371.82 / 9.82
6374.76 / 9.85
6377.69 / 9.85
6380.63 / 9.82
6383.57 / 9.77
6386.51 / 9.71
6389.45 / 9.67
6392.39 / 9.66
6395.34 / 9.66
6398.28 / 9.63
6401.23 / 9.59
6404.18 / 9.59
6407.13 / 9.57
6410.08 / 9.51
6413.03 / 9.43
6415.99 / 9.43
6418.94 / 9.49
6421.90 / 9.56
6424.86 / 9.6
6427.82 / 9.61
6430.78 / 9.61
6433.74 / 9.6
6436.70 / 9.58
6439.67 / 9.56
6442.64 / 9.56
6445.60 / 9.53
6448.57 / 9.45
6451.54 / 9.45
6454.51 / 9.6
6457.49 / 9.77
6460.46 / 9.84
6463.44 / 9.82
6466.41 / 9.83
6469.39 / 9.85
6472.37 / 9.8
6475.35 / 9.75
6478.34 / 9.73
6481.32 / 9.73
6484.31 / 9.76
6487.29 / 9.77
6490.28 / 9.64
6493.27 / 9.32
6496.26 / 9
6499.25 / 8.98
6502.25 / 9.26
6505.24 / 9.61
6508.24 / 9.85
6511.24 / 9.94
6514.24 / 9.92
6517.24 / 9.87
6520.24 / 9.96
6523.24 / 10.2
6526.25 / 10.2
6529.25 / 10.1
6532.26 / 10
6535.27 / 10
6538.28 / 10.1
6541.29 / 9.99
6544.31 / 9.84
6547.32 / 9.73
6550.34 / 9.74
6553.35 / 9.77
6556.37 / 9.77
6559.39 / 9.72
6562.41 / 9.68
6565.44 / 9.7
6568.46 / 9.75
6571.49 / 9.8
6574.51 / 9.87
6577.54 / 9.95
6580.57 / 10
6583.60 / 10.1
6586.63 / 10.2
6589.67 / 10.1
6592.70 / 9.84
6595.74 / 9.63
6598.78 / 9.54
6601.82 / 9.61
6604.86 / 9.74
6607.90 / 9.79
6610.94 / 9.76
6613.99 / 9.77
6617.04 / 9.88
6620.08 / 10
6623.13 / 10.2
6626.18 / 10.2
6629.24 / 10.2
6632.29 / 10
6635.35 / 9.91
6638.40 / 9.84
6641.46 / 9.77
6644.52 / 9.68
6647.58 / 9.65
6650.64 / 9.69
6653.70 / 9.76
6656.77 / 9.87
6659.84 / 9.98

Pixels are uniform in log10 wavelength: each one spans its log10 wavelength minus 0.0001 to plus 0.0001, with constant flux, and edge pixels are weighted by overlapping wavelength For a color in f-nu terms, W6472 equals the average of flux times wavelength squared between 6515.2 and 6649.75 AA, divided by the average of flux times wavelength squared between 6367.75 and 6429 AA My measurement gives 1.09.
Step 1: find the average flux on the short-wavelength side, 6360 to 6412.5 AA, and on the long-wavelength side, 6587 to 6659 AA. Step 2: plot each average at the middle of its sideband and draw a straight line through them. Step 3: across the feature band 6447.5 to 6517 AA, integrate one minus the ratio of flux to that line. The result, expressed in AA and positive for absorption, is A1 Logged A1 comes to 0.7 AA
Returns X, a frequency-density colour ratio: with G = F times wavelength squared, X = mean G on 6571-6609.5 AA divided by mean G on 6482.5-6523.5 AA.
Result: 1.1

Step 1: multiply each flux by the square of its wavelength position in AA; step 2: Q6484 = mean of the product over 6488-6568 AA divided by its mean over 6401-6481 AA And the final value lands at 1.0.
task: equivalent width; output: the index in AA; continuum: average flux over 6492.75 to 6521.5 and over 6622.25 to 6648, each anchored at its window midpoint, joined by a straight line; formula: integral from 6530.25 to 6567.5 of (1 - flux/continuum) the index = -0.6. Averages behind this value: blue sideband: 9.58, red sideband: 9.94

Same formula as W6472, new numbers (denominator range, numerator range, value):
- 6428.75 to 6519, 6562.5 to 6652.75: 1.07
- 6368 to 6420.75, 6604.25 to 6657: 1.10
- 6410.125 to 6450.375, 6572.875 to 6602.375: 1.09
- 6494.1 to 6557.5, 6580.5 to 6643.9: 1.04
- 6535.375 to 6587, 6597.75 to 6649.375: 1.02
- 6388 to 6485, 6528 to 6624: 1.07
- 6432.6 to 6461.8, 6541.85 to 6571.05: 1.05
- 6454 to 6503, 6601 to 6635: 1.08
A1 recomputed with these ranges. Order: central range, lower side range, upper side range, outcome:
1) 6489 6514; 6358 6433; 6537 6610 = 0.7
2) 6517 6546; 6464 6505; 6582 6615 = -1.0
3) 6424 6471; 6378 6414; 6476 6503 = -0.4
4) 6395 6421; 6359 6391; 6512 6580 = 0.5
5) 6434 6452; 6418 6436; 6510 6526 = 0.2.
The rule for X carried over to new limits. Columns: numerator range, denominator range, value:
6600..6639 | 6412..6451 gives 1.10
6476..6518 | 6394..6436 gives 1.03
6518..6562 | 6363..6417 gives 1.08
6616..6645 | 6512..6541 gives 1.03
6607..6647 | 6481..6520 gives 1.07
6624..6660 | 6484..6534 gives 1.06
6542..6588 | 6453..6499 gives 1.05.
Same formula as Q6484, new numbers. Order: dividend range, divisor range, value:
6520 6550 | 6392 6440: 1.08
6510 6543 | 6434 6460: 1.07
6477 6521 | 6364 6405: 1.03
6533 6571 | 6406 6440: 1.07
